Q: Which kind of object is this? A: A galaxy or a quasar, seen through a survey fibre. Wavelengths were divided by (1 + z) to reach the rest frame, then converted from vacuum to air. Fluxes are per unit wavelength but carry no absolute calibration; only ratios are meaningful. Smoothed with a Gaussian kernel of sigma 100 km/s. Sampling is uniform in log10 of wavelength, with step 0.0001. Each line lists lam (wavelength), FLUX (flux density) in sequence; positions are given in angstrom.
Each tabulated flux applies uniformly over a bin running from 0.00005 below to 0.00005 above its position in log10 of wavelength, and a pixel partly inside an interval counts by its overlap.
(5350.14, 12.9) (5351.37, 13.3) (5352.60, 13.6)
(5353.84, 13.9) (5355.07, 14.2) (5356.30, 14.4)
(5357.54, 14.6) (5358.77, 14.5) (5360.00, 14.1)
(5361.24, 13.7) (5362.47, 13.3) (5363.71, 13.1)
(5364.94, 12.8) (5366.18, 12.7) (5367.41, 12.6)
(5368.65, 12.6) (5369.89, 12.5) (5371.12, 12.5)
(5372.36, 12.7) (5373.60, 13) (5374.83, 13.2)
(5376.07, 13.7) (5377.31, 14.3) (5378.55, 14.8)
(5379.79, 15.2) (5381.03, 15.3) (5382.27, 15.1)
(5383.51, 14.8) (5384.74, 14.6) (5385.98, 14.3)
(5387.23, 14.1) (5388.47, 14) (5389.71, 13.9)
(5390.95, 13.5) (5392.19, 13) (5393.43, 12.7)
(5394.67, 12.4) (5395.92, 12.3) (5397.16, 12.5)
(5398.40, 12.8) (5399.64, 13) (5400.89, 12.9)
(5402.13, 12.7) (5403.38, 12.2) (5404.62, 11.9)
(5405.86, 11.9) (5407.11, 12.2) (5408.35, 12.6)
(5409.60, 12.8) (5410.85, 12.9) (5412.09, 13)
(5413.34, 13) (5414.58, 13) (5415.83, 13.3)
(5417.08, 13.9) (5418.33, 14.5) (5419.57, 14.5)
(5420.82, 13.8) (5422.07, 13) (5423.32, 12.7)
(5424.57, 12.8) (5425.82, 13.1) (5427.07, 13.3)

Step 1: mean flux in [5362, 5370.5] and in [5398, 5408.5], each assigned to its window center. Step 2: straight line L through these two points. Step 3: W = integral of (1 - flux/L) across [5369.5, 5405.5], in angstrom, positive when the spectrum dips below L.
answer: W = -2.4 angstrom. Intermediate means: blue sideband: 12.8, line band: 13.4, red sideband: 12.5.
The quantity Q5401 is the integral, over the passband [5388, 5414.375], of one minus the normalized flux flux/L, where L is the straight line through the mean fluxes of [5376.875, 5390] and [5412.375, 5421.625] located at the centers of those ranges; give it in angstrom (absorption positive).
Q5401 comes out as 2.51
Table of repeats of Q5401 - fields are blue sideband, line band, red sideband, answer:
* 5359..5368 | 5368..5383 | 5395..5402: -0.8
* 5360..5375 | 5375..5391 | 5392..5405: -2.1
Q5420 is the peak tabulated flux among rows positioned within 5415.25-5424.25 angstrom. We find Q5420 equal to 14.5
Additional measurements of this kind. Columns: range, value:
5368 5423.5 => 15.3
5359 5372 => 14.1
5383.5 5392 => 14.8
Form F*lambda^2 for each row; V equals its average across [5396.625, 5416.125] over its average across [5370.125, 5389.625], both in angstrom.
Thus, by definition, 0.91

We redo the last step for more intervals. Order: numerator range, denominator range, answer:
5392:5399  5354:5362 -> 0.90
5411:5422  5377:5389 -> 0.94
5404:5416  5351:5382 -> 0.94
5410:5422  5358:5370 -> 1.04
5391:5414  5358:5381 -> 0.95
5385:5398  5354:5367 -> 0.98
